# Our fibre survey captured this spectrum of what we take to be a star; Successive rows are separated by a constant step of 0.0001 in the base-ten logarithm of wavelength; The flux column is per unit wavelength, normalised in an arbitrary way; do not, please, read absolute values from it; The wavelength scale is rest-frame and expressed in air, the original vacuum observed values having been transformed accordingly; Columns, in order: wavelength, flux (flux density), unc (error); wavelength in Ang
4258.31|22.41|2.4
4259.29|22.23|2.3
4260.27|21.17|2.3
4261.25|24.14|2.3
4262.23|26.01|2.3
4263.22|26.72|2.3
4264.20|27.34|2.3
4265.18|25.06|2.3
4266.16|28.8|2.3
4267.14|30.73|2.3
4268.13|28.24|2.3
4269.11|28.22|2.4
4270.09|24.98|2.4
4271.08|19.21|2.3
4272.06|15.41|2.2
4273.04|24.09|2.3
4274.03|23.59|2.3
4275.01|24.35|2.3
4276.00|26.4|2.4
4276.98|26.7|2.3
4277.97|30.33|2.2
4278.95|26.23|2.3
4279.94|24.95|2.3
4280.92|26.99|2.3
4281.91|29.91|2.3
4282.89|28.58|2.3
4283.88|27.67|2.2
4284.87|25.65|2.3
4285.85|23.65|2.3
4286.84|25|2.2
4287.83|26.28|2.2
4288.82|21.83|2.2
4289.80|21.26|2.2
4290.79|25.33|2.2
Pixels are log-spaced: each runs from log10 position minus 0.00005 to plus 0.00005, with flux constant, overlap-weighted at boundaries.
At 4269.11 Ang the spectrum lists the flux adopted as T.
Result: 28.22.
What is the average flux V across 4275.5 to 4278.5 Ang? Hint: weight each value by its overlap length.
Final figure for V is 27.8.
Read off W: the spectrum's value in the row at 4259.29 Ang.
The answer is 22.23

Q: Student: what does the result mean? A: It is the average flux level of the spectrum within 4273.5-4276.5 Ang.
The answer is 24.8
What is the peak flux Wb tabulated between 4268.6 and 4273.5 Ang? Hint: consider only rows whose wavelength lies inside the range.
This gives 28.22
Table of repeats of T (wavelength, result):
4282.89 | 28.58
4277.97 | 30.33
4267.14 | 30.73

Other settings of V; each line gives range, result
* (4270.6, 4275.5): 21.4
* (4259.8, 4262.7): 23.8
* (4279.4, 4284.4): 27.6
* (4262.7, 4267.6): 27.7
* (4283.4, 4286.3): 25.7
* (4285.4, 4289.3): 24.2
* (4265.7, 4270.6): 28.1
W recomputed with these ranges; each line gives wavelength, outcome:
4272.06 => 15.41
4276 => 26.4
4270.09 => 24.98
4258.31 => 22.41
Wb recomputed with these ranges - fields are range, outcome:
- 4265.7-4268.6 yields 30.73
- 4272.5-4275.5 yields 24.35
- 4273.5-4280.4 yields 30.33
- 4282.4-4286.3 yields 28.58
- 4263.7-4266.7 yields 28.8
